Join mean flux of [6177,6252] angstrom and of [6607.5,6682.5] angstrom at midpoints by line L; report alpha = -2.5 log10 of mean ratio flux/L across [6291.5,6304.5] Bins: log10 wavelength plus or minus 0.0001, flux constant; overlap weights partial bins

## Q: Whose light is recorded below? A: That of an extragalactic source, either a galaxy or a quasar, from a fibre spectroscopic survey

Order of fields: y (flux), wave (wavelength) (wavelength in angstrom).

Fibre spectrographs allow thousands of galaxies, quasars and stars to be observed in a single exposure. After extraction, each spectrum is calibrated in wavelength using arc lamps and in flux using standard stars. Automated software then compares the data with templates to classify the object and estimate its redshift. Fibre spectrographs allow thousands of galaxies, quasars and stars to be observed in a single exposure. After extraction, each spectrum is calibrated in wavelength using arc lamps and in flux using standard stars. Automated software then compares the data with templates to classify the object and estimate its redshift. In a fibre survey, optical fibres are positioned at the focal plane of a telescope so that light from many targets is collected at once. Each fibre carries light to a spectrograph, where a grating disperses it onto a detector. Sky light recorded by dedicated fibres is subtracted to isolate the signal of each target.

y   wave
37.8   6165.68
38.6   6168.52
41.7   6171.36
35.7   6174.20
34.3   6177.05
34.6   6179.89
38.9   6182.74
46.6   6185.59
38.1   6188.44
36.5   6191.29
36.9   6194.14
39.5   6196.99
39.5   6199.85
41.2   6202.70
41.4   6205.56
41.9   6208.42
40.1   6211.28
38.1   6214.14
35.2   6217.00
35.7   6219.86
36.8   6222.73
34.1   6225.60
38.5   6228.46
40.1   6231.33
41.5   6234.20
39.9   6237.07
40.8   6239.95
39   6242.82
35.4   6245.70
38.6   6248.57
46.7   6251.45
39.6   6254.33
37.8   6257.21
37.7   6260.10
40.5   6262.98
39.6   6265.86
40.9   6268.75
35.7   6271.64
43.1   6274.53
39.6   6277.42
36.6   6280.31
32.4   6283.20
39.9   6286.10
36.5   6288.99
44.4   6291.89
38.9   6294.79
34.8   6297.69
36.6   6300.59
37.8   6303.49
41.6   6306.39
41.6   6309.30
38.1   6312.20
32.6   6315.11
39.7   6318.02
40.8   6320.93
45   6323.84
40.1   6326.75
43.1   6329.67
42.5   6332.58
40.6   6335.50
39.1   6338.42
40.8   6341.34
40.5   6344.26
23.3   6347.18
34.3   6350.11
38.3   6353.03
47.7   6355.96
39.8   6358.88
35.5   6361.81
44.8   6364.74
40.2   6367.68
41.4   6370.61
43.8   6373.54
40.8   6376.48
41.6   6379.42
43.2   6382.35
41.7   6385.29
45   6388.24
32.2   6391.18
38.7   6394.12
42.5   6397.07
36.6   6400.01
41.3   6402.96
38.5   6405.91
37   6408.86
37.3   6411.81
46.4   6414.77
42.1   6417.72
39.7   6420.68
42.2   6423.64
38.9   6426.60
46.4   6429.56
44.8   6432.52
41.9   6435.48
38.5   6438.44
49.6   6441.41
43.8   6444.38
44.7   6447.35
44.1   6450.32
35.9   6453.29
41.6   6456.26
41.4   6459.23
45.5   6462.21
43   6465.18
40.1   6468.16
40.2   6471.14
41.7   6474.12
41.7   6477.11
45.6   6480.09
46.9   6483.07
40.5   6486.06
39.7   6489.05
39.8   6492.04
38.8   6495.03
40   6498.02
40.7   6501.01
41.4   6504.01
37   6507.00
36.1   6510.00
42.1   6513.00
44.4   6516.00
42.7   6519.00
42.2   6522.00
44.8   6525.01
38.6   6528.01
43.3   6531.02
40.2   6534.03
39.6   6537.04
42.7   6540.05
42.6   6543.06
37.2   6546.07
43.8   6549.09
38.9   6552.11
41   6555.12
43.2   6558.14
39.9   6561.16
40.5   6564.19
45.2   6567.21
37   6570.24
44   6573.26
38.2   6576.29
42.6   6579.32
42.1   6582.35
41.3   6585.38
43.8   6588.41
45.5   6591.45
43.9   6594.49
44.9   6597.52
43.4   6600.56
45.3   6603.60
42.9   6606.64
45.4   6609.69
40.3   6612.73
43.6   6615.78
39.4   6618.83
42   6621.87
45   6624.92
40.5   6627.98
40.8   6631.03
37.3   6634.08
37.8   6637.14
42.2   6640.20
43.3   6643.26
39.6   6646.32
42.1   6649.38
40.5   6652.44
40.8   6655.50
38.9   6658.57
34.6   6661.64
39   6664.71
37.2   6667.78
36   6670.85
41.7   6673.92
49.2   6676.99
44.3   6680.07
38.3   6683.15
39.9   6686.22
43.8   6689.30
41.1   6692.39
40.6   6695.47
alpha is 0.03 mag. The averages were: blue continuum 38.9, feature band 38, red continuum 40.9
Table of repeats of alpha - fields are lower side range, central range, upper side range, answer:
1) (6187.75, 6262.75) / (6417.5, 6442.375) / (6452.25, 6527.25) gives -0.05 mag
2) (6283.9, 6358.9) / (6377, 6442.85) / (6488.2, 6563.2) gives -0.04 mag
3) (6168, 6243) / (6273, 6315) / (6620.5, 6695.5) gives 0.02 mag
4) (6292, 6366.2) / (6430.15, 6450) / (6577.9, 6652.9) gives -0.09 mag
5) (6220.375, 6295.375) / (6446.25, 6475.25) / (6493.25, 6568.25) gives -0.03 mag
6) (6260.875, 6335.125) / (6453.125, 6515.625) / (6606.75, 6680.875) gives -0.03 mag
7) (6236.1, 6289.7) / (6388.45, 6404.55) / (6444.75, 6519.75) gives 0.05 mag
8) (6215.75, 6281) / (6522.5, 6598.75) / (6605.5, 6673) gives -0.04 mag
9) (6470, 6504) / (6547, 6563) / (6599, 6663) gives 0.00 mag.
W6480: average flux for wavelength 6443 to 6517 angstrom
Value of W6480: 41.4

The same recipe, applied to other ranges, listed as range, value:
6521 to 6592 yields 41.5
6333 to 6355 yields 37.2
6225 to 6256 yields 39.6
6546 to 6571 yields 41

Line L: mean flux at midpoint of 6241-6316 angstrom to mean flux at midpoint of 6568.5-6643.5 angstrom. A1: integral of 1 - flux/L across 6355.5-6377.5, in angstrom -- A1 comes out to -1.0 angstrom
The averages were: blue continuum 38.7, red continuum 42.1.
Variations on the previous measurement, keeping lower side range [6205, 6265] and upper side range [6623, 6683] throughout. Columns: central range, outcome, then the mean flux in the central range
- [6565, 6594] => -1.41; 42.2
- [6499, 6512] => 0.33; 39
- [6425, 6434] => -0.83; 43.4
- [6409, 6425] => -0.60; 41.1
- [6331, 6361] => 0.58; 38.6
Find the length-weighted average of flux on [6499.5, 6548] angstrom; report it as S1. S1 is 41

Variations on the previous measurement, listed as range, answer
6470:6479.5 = 41.6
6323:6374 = 39.9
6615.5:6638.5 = 40.7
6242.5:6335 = 39.3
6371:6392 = 41.5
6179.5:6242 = 39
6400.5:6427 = 40.3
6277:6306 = 37.8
